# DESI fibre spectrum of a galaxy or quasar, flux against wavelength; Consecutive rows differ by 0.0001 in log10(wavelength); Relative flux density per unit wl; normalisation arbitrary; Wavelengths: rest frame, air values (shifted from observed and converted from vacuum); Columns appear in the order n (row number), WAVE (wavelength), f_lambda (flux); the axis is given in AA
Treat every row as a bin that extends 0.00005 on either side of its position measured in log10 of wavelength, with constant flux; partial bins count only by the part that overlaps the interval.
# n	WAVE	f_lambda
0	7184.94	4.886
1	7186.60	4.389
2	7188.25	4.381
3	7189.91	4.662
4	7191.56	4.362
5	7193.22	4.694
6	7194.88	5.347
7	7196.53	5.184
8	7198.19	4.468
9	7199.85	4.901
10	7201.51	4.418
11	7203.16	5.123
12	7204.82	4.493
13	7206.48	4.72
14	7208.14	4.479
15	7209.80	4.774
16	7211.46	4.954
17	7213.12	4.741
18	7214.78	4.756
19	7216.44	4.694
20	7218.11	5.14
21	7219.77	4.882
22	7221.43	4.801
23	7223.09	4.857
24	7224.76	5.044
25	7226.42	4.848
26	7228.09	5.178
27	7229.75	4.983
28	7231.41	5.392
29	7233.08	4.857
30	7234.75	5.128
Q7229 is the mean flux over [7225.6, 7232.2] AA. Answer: 5.1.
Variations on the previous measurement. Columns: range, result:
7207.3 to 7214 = 4.74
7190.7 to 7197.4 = 4.89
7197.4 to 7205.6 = 4.68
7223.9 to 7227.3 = 4.94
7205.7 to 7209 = 4.6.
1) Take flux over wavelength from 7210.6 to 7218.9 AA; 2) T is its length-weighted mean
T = 4.85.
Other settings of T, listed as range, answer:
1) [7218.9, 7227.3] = 4.89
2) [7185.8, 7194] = 4.5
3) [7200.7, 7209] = 4.65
